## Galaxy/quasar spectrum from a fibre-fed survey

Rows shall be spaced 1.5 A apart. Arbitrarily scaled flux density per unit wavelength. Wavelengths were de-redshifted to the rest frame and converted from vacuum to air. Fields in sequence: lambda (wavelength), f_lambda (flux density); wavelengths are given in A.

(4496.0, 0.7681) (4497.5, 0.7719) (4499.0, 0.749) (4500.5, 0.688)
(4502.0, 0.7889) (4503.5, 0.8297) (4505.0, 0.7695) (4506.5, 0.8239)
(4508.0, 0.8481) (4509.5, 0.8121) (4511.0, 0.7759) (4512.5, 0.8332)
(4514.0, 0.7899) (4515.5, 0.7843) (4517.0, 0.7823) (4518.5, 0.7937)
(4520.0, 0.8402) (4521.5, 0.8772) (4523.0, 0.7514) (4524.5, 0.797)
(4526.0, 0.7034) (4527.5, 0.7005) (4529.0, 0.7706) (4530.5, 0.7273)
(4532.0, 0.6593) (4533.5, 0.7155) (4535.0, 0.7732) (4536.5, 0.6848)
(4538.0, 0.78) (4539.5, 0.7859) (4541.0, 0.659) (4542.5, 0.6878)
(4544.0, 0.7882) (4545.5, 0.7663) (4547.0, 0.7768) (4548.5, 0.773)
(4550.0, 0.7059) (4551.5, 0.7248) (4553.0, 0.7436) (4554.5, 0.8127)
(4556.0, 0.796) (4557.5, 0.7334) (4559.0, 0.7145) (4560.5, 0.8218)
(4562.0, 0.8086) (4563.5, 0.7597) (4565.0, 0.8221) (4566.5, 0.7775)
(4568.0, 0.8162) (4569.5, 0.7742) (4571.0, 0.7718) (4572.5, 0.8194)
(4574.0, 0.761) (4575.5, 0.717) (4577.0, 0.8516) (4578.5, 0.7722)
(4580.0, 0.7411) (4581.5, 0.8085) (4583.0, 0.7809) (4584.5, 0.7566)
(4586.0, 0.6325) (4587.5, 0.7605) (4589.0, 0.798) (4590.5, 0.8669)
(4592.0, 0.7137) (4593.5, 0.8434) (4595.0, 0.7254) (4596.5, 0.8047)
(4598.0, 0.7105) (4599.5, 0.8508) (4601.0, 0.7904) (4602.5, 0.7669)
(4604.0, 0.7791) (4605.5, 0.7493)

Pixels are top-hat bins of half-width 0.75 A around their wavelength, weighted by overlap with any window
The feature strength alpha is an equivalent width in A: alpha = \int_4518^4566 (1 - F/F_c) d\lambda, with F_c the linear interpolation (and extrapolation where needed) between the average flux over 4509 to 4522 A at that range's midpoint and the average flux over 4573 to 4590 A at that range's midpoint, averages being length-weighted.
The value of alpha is 2.0 A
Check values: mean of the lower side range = 0.809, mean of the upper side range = 0.764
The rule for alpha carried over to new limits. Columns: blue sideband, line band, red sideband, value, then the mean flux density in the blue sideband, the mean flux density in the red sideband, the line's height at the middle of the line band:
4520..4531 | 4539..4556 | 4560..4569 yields 0.8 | 0.767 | 0.8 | 0.786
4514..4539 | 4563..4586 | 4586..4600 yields -0.2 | 0.76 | 0.777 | 0.772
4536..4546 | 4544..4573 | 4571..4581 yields -0.7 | 0.737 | 0.777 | 0.757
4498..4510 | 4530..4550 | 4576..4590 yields 1.1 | 0.788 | 0.768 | 0.779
